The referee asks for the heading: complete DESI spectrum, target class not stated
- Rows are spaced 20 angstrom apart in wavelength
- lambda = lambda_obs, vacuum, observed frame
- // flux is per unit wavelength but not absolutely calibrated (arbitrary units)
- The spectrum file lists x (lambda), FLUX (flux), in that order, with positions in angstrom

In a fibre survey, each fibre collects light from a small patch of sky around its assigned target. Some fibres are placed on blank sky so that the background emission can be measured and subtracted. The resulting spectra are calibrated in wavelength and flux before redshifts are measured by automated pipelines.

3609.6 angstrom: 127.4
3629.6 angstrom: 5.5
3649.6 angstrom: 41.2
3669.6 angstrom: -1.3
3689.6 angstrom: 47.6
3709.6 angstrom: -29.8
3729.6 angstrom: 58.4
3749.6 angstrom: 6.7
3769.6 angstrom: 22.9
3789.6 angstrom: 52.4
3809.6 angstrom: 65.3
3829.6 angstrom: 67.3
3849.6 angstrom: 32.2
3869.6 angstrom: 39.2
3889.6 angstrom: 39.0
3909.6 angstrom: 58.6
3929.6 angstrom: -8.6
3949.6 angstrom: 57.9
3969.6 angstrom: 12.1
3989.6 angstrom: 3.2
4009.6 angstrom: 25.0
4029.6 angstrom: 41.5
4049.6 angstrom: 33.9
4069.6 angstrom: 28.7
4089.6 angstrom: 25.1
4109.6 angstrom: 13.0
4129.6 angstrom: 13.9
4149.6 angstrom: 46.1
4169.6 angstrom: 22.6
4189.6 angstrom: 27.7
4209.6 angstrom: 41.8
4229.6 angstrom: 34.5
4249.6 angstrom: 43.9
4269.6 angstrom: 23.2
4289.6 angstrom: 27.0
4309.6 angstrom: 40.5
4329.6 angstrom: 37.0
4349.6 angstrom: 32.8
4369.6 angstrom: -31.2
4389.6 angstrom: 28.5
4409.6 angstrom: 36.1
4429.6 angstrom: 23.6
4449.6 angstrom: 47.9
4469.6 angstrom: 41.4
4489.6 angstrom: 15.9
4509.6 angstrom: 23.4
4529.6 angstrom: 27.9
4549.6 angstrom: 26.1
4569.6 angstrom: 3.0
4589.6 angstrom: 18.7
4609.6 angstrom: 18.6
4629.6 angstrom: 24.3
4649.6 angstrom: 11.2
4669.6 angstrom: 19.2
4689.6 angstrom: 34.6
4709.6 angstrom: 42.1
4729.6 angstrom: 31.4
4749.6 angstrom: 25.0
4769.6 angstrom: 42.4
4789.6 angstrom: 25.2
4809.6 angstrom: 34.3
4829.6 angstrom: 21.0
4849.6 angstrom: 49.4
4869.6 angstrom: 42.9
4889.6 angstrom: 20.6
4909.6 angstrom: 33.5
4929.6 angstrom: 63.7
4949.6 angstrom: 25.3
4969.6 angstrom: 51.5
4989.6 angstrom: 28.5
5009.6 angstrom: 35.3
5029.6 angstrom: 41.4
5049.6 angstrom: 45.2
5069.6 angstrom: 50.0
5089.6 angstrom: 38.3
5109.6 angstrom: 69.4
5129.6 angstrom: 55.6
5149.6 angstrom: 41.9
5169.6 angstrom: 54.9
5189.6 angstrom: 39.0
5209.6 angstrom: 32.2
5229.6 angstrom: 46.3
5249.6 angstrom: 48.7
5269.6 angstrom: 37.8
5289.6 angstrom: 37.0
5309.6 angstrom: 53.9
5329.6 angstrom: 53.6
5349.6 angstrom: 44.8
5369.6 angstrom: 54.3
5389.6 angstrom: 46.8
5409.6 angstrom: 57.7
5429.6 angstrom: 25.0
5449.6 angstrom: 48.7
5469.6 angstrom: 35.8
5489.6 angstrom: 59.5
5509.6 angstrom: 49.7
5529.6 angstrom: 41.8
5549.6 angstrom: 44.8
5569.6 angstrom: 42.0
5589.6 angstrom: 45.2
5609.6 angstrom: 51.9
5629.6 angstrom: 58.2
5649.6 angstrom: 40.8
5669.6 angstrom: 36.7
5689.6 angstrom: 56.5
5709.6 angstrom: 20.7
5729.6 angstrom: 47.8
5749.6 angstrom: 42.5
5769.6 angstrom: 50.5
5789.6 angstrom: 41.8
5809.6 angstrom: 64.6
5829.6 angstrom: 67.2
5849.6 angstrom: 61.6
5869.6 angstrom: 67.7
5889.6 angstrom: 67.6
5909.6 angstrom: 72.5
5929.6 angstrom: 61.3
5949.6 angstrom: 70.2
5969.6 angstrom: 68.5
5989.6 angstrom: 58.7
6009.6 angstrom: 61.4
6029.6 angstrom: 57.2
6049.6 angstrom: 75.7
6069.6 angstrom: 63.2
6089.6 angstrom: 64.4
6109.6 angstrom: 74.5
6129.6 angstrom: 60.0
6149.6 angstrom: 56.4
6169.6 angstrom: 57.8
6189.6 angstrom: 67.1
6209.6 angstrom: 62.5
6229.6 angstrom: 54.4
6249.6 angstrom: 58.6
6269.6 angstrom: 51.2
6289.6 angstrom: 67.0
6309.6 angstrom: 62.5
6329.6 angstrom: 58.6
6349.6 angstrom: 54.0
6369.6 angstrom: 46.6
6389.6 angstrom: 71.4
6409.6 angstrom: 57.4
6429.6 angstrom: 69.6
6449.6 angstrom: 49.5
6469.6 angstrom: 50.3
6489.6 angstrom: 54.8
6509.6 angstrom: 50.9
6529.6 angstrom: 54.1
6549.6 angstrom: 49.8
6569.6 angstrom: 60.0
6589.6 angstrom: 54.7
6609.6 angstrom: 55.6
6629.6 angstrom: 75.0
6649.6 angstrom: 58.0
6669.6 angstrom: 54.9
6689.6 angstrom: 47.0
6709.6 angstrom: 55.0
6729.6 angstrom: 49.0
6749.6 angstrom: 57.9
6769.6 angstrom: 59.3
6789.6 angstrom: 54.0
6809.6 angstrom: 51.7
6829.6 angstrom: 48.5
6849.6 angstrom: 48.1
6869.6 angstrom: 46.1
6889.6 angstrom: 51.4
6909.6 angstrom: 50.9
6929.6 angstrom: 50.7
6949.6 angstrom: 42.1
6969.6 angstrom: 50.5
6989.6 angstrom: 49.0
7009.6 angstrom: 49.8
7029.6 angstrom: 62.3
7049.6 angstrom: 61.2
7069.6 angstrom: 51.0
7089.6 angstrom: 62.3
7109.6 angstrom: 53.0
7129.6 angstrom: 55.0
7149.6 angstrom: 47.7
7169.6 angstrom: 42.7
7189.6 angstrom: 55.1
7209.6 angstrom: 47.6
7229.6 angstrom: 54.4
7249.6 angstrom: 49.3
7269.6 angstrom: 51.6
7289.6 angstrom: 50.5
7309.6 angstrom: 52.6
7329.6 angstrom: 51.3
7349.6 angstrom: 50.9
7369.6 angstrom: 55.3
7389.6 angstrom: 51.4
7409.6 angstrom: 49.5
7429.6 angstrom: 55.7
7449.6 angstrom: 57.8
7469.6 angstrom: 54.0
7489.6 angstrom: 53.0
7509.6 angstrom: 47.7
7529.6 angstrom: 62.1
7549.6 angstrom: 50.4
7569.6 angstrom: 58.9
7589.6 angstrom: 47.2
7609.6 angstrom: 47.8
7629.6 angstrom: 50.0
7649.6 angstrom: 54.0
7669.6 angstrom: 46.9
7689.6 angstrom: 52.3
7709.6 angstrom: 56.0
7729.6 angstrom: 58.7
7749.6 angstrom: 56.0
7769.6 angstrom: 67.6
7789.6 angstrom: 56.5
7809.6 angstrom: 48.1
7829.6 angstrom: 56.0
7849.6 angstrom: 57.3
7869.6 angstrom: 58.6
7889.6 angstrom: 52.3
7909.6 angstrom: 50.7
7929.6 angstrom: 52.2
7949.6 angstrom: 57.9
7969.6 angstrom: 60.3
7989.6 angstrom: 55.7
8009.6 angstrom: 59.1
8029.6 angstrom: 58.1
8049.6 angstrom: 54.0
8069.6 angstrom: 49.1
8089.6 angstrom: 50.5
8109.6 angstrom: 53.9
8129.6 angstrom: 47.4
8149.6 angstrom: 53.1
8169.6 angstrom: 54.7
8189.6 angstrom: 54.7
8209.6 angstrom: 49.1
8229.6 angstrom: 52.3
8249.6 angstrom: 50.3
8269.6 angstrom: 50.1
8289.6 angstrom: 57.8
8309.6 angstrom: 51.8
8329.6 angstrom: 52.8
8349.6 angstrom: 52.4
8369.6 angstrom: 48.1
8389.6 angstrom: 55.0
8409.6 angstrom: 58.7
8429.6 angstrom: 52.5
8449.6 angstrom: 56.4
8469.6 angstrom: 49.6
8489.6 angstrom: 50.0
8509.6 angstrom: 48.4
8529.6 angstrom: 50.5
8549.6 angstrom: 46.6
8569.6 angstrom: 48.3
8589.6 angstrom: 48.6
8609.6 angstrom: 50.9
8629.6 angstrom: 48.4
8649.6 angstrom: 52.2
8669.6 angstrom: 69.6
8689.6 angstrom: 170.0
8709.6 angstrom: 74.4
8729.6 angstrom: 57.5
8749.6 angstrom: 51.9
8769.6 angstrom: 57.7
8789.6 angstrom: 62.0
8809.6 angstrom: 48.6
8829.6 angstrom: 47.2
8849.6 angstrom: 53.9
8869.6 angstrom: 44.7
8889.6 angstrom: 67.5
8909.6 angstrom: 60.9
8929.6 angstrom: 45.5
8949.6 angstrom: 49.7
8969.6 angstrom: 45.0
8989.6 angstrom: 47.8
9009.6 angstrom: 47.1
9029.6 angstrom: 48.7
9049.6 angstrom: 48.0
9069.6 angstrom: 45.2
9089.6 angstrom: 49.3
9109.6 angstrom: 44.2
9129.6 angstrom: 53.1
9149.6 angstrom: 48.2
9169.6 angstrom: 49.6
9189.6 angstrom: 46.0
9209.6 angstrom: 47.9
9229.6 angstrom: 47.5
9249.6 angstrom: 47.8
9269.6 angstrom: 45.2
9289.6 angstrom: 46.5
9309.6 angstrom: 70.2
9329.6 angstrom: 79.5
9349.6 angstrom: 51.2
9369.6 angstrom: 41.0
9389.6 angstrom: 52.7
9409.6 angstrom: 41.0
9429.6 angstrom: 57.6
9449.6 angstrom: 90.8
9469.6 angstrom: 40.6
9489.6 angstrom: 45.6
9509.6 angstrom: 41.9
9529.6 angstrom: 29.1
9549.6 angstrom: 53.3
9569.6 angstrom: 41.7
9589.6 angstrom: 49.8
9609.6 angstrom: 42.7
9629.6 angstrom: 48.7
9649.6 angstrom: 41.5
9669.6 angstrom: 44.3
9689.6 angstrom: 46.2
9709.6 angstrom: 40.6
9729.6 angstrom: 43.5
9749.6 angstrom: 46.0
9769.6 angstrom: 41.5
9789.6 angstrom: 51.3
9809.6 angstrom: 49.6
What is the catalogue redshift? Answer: 0.32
